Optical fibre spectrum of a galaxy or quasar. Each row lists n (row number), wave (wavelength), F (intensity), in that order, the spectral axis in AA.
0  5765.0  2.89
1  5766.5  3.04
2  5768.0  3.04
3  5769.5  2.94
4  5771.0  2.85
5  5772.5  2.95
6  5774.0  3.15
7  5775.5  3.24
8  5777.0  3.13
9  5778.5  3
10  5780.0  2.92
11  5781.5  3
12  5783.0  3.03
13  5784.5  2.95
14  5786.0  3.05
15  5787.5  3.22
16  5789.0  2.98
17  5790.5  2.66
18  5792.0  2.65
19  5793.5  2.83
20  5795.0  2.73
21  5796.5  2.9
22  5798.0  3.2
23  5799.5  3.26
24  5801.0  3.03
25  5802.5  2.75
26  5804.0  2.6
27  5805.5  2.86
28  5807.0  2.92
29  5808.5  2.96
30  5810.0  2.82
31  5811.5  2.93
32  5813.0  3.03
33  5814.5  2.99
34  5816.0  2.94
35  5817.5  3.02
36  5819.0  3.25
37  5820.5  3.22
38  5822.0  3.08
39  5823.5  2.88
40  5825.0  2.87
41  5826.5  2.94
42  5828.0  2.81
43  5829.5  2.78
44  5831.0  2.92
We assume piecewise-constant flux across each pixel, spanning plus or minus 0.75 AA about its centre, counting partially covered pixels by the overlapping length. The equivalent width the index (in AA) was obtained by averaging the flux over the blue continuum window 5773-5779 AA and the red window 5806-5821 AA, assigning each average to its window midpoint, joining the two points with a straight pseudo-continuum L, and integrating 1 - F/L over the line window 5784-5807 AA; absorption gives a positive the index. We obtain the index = 1.1 AA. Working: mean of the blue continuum 3.13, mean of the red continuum 3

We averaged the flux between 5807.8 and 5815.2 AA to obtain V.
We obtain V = 2.95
